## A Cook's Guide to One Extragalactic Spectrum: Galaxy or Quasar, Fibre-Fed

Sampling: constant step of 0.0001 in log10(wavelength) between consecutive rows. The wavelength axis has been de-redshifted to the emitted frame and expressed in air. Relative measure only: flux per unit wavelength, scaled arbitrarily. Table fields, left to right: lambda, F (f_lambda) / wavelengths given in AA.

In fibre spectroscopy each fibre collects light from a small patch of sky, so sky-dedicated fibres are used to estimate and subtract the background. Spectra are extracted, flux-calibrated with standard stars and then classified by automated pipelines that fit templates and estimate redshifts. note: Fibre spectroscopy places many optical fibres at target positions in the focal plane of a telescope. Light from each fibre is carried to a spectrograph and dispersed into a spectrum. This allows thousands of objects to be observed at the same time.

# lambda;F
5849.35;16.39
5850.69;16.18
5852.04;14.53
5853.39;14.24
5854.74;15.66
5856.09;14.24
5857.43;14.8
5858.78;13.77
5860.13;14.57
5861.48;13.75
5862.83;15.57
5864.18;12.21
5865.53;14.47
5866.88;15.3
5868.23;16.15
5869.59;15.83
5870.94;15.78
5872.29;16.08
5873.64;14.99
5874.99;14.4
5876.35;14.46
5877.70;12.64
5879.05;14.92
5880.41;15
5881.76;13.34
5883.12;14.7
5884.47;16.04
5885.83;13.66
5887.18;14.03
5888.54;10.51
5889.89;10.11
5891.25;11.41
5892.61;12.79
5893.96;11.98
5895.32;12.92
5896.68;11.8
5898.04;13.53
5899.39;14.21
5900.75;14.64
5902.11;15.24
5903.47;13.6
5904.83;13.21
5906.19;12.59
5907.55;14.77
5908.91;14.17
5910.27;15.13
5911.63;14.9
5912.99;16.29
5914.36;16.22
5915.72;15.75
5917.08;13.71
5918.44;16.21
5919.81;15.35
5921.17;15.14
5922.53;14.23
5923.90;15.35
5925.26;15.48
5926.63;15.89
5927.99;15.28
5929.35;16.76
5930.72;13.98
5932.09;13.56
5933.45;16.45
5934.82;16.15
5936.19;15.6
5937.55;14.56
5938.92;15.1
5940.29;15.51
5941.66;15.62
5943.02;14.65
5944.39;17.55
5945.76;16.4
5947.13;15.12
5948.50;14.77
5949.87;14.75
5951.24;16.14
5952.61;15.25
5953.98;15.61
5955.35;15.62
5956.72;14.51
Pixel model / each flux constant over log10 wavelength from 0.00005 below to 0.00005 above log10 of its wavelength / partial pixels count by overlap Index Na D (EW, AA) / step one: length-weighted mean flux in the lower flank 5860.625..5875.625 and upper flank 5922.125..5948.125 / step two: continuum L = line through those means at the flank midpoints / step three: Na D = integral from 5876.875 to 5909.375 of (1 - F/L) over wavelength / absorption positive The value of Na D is 3.71 AA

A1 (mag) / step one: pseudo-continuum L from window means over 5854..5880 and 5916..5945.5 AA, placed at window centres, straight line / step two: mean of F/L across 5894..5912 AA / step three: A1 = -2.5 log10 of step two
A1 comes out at 0.10 mag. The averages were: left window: 14.7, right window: 15.4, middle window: 13.8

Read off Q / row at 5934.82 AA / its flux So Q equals 16.15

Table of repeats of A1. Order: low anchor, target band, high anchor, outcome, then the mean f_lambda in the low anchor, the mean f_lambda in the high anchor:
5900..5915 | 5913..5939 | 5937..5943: -0.030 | 14.6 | 15.2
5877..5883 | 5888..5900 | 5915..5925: 0.186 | 14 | 15.1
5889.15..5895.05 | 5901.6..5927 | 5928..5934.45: -0.092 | 11.7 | 15.2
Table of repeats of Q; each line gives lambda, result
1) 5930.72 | 13.98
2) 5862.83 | 15.57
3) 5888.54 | 10.51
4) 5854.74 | 15.66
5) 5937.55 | 14.56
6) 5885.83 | 13.66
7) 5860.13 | 14.57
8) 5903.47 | 13.6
